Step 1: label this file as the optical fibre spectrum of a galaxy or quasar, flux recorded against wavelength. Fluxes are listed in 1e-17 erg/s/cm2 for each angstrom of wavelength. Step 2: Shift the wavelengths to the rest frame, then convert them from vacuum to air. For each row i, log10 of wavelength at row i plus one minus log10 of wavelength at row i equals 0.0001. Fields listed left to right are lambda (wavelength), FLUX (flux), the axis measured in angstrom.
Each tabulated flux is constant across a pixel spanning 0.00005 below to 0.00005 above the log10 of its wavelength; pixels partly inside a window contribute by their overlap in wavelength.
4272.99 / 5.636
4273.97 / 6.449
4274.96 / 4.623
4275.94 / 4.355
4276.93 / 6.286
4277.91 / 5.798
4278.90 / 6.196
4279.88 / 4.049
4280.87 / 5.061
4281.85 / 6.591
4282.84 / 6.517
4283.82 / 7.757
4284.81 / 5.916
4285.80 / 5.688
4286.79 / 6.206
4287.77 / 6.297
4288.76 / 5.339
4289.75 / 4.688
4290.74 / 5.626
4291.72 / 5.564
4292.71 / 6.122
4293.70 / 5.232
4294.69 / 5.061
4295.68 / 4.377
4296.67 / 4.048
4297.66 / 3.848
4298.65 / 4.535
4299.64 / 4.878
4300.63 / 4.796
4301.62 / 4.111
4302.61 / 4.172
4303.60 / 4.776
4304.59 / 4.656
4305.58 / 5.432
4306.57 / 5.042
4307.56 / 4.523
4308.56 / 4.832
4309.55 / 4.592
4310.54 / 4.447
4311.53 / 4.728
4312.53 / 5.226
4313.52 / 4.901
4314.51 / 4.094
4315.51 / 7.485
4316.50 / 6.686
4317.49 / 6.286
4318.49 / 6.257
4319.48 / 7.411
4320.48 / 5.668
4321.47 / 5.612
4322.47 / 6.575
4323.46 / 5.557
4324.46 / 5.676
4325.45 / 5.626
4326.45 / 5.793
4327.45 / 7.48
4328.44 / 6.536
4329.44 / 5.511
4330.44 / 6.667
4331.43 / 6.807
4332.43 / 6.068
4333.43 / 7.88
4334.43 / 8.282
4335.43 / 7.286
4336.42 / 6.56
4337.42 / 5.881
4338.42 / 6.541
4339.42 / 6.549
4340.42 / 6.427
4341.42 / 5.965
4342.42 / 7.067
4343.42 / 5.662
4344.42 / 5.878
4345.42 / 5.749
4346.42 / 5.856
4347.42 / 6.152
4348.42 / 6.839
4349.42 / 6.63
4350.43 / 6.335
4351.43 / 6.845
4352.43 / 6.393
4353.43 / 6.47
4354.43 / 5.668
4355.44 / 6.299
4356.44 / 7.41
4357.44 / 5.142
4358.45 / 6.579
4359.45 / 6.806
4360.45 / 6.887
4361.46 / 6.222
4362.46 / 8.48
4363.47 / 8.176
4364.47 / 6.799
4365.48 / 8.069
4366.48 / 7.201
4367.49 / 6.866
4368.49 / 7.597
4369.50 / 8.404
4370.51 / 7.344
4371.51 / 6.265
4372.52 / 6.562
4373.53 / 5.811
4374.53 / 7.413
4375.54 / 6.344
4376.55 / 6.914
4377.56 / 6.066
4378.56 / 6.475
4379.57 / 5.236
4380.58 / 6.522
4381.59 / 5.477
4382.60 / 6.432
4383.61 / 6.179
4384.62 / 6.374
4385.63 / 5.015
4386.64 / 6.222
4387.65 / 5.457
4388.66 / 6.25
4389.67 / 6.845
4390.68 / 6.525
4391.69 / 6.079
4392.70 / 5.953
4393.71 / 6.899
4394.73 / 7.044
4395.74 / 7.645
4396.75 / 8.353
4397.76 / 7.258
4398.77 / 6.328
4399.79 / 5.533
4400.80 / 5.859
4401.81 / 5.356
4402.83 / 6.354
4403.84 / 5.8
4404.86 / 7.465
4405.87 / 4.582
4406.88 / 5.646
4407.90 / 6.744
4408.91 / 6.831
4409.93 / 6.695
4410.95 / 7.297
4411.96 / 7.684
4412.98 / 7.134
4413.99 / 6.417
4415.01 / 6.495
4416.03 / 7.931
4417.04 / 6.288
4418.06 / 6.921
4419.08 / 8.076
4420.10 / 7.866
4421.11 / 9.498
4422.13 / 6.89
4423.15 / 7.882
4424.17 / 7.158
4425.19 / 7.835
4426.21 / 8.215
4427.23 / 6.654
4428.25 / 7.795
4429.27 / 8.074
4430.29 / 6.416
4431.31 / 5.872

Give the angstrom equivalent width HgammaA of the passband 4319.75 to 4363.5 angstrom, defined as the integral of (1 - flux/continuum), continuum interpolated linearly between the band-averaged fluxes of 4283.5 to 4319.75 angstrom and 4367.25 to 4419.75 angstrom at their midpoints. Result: -4.7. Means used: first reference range 5.26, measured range 6.45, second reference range 6.57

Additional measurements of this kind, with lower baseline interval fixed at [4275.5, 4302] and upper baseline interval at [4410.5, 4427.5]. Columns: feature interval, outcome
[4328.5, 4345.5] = -1.11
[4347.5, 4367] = -0.98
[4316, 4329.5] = -0.69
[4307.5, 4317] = 0.94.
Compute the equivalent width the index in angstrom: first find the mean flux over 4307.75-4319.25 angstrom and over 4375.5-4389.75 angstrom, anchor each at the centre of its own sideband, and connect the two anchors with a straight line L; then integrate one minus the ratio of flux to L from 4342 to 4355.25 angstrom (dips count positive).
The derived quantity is -1.1 angstrom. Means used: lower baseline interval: 5.43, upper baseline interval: 6.09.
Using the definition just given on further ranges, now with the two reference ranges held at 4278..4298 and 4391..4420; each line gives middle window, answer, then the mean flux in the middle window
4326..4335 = -1.3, 6.79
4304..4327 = 1.1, 5.53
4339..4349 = -0.2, 6.22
